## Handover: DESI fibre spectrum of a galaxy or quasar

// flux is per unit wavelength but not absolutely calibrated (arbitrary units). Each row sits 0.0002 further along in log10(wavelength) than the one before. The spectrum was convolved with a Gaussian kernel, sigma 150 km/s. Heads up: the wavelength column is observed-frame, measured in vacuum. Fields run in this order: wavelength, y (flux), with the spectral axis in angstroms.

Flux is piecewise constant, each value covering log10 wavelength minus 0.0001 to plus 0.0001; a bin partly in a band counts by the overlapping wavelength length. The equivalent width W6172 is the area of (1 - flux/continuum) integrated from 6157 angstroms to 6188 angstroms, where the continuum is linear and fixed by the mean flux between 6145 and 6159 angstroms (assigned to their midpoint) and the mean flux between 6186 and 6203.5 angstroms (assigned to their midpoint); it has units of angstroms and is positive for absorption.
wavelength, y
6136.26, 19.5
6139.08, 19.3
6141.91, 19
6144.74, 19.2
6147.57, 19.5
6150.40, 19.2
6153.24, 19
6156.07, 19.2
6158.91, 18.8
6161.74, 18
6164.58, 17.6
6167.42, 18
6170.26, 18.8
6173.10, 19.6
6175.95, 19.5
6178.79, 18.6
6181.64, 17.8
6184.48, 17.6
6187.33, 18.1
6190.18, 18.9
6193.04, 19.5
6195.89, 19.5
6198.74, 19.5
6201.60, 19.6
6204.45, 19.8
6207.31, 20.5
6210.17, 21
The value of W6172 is 1.2 angstroms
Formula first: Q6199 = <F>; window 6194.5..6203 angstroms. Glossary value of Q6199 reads 19.5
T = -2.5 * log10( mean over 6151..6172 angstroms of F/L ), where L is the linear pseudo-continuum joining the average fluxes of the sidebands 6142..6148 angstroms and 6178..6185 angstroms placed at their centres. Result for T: 0.01 mag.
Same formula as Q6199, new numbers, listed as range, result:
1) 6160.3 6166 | 17.8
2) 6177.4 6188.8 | 18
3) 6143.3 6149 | 19.4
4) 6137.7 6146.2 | 19.2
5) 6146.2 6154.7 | 19.2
